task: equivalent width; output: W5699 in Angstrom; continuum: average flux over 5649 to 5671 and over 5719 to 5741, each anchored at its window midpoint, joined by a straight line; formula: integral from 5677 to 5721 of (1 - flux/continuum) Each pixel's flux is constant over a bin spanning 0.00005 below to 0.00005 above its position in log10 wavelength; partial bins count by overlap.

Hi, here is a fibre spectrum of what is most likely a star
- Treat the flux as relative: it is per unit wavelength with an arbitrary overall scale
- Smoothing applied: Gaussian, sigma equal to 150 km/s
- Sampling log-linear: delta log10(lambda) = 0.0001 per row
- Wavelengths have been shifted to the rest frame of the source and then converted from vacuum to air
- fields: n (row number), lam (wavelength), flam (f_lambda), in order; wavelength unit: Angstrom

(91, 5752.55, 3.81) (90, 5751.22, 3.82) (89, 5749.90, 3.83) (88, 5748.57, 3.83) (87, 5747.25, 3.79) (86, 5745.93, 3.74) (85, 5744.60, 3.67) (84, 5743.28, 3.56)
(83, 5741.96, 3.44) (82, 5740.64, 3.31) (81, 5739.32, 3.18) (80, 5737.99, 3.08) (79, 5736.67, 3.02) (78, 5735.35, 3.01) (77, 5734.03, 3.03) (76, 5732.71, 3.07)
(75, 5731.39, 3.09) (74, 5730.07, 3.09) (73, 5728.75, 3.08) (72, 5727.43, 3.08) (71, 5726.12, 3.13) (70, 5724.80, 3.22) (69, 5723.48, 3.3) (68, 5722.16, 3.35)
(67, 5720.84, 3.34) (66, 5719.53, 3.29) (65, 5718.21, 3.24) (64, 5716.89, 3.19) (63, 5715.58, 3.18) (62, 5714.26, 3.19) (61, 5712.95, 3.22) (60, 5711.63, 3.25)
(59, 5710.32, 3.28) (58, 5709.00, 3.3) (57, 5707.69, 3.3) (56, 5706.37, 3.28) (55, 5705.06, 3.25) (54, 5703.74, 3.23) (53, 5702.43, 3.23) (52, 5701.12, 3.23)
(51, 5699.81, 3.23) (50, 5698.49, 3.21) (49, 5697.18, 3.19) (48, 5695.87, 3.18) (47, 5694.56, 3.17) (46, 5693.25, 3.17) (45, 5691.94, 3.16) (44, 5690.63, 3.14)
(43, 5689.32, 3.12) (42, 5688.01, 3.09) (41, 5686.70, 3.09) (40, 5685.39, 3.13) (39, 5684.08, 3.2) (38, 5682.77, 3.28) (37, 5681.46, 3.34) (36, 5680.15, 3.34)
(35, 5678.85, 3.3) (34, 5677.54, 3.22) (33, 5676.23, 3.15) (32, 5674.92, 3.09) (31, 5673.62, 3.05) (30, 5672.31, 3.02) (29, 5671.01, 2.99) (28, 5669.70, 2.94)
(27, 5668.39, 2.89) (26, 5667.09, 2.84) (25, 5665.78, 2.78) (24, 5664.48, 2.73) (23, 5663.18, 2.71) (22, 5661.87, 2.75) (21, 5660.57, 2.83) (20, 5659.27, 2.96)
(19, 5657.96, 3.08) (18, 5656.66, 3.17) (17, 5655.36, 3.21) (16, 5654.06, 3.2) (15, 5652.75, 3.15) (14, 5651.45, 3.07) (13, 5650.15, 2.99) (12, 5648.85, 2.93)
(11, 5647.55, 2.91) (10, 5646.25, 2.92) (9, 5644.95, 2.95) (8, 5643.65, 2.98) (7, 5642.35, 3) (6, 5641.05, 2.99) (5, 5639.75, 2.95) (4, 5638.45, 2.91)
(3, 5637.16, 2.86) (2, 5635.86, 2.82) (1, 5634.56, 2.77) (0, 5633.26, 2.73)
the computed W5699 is -2.22 Angstrom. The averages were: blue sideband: 2.96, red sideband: 3.15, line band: 3.22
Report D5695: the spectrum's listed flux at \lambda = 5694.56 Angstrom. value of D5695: 3.17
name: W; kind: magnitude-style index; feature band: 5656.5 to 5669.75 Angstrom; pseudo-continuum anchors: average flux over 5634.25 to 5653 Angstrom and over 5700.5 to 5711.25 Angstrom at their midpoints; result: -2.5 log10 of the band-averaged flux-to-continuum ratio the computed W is 0.065 mag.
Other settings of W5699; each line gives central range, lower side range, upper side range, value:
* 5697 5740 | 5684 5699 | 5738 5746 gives 1.4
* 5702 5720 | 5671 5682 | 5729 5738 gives -0.8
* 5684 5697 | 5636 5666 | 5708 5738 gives -0.3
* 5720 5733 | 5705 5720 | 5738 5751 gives 0.8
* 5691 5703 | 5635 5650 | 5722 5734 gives -0.5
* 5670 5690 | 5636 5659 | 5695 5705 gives -0.1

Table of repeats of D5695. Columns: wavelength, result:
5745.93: 3.74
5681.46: 3.34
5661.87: 2.75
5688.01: 3.09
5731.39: 3.09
